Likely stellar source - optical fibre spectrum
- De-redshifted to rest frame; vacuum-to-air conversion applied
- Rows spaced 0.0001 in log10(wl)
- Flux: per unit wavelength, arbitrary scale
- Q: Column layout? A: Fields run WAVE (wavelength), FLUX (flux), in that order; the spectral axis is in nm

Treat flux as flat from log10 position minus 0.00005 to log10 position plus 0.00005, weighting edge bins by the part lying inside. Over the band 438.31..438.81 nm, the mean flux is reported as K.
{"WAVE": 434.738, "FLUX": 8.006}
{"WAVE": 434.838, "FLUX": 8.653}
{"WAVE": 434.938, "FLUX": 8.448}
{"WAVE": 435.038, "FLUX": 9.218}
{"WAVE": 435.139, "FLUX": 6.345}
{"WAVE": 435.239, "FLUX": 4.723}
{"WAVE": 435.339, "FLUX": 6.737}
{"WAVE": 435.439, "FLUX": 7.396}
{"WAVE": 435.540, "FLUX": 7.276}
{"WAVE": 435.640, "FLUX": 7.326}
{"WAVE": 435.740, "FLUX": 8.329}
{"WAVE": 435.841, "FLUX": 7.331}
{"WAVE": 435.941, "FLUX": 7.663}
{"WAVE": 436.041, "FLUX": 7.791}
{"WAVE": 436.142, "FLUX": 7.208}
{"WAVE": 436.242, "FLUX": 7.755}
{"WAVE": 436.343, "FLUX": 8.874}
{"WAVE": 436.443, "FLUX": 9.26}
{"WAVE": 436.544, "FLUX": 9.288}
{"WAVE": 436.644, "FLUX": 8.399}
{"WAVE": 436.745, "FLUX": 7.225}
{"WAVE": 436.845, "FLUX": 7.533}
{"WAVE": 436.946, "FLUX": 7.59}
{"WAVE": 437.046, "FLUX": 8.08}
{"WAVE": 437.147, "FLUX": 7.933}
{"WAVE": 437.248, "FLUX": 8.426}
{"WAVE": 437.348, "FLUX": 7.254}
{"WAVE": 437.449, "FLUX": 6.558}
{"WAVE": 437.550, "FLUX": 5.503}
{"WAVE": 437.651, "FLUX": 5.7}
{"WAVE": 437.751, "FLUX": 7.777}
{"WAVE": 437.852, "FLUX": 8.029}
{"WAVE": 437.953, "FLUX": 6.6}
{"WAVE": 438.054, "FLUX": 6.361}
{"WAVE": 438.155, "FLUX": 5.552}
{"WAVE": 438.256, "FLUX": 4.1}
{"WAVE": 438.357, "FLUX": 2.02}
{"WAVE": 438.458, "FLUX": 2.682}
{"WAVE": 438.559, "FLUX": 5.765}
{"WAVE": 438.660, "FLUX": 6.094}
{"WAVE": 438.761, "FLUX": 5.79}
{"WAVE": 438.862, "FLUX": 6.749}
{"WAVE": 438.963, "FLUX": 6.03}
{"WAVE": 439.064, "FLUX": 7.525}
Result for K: 4.48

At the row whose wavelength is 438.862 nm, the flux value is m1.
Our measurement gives 6.749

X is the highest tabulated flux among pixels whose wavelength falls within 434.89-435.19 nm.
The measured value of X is 9.218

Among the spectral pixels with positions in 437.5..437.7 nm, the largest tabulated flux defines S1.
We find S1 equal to 5.7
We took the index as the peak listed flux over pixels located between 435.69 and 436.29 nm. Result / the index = 8.329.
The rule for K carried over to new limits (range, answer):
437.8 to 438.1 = 7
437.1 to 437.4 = 7.87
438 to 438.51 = 4.16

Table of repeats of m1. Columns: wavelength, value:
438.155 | 5.552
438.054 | 6.361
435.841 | 7.331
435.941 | 7.663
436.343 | 8.874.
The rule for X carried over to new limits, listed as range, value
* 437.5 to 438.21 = 8.029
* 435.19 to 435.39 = 6.737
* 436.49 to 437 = 9.288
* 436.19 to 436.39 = 8.874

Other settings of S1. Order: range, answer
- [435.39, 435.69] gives 7.396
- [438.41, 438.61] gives 5.765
